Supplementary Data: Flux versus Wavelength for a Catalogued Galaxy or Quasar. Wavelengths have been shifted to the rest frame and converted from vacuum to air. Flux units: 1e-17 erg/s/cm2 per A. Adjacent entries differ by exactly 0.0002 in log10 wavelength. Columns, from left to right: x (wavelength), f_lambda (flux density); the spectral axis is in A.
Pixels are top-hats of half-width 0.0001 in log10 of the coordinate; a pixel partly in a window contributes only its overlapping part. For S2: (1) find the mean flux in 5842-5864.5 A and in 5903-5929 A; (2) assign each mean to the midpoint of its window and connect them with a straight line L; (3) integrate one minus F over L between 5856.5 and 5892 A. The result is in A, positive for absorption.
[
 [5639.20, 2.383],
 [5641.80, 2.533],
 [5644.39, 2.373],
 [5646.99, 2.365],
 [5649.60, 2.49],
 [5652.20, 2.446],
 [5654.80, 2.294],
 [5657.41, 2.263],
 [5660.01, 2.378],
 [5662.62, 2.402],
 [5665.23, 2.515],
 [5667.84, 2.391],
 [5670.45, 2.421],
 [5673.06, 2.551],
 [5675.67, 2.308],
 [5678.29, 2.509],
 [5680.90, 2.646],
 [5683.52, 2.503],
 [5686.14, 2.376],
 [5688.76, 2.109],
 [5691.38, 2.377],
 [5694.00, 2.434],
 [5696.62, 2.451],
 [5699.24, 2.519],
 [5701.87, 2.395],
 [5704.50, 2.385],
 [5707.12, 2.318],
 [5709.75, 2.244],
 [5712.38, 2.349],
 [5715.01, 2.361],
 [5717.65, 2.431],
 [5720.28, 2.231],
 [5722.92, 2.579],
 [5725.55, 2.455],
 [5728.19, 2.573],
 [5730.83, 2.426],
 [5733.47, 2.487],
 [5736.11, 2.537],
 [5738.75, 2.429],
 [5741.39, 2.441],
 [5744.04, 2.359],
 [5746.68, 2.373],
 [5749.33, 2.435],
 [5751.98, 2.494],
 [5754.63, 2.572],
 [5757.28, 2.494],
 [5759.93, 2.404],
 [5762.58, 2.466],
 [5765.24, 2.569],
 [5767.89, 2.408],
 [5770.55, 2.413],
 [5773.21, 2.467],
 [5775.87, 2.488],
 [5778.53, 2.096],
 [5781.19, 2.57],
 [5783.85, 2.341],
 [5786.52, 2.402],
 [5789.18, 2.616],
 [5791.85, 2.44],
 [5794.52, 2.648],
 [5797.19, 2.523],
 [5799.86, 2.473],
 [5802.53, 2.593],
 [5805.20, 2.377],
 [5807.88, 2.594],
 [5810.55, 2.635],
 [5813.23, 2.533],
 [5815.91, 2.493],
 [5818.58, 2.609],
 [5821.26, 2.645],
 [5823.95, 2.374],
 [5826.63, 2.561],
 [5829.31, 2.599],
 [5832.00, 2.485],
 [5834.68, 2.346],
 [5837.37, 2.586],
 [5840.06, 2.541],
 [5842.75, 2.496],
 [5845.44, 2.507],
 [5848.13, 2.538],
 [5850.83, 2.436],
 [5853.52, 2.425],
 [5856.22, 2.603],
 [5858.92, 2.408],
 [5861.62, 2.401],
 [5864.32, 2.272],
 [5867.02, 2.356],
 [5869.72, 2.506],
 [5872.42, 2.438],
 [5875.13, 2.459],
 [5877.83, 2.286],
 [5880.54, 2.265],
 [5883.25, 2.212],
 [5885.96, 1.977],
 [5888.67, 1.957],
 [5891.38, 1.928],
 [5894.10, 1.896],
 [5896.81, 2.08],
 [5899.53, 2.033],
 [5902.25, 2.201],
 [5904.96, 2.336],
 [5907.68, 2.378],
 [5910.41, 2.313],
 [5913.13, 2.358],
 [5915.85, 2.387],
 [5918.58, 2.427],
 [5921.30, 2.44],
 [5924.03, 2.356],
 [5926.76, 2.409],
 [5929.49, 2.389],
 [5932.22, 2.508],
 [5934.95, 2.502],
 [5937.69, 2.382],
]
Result 2.19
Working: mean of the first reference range 2.46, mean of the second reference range 2.37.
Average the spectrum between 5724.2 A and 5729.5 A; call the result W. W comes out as 2.52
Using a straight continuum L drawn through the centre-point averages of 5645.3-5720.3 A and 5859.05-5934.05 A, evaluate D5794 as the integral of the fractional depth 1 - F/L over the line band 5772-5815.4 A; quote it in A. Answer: -2.8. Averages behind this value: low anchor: 2.4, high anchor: 2.28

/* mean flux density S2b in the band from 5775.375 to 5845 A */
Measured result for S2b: 2.5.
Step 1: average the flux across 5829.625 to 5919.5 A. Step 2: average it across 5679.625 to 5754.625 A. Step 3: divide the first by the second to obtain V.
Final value 1.0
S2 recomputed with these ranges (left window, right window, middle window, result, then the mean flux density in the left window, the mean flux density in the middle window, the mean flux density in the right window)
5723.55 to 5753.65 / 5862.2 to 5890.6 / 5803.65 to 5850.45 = -3.7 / 2.46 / 2.52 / 2.27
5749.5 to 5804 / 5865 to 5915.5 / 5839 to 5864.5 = -1.8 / 2.47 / 2.47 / 2.23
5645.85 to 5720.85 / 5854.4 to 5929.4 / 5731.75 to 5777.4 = -1.9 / 2.4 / 2.46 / 2.29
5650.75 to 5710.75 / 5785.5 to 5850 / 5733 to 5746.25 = 0.1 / 2.4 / 2.44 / 2.53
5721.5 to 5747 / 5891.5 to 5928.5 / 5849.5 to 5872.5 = -1.0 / 2.47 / 2.43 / 2.27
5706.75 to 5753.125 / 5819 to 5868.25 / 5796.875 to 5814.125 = -0.5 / 2.42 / 2.53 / 2.48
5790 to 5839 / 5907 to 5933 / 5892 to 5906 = 1.9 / 2.53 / 2.09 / 2.39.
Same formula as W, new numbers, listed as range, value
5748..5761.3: 2.48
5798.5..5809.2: 2.51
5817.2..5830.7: 2.56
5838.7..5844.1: 2.52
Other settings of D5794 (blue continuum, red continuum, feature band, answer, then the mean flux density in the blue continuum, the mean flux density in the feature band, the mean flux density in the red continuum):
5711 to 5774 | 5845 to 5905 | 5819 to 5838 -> -1.4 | 2.45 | 2.52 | 2.28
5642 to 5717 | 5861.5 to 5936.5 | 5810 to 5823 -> -1.4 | 2.4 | 2.57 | 2.29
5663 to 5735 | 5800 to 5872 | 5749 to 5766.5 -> -0.3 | 2.42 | 2.49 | 2.5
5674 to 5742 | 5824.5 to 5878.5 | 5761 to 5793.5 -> 0.0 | 2.42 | 2.44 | 2.46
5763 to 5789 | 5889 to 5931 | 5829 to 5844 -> -1.0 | 2.43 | 2.5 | 2.26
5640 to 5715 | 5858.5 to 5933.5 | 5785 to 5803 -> -1.4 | 2.4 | 2.52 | 2.28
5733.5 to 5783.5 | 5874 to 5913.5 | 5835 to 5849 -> -1.5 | 2.44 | 2.52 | 2.17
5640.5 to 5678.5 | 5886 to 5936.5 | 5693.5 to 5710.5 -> 0.0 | 2.41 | 2.4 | 2.27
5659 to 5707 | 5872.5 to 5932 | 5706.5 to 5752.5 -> -0.6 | 2.42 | 2.42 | 2.25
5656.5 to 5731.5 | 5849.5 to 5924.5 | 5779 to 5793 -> -0.6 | 2.41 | 2.45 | 2.29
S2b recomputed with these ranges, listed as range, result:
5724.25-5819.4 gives 2.48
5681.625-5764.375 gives 2.42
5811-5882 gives 2.47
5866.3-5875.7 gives 2.44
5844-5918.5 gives 2.3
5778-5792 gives 2.43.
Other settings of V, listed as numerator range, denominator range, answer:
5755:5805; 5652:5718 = 1.03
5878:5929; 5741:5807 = 0.90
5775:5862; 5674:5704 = 1.03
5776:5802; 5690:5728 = 1.03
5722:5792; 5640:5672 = 1.02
